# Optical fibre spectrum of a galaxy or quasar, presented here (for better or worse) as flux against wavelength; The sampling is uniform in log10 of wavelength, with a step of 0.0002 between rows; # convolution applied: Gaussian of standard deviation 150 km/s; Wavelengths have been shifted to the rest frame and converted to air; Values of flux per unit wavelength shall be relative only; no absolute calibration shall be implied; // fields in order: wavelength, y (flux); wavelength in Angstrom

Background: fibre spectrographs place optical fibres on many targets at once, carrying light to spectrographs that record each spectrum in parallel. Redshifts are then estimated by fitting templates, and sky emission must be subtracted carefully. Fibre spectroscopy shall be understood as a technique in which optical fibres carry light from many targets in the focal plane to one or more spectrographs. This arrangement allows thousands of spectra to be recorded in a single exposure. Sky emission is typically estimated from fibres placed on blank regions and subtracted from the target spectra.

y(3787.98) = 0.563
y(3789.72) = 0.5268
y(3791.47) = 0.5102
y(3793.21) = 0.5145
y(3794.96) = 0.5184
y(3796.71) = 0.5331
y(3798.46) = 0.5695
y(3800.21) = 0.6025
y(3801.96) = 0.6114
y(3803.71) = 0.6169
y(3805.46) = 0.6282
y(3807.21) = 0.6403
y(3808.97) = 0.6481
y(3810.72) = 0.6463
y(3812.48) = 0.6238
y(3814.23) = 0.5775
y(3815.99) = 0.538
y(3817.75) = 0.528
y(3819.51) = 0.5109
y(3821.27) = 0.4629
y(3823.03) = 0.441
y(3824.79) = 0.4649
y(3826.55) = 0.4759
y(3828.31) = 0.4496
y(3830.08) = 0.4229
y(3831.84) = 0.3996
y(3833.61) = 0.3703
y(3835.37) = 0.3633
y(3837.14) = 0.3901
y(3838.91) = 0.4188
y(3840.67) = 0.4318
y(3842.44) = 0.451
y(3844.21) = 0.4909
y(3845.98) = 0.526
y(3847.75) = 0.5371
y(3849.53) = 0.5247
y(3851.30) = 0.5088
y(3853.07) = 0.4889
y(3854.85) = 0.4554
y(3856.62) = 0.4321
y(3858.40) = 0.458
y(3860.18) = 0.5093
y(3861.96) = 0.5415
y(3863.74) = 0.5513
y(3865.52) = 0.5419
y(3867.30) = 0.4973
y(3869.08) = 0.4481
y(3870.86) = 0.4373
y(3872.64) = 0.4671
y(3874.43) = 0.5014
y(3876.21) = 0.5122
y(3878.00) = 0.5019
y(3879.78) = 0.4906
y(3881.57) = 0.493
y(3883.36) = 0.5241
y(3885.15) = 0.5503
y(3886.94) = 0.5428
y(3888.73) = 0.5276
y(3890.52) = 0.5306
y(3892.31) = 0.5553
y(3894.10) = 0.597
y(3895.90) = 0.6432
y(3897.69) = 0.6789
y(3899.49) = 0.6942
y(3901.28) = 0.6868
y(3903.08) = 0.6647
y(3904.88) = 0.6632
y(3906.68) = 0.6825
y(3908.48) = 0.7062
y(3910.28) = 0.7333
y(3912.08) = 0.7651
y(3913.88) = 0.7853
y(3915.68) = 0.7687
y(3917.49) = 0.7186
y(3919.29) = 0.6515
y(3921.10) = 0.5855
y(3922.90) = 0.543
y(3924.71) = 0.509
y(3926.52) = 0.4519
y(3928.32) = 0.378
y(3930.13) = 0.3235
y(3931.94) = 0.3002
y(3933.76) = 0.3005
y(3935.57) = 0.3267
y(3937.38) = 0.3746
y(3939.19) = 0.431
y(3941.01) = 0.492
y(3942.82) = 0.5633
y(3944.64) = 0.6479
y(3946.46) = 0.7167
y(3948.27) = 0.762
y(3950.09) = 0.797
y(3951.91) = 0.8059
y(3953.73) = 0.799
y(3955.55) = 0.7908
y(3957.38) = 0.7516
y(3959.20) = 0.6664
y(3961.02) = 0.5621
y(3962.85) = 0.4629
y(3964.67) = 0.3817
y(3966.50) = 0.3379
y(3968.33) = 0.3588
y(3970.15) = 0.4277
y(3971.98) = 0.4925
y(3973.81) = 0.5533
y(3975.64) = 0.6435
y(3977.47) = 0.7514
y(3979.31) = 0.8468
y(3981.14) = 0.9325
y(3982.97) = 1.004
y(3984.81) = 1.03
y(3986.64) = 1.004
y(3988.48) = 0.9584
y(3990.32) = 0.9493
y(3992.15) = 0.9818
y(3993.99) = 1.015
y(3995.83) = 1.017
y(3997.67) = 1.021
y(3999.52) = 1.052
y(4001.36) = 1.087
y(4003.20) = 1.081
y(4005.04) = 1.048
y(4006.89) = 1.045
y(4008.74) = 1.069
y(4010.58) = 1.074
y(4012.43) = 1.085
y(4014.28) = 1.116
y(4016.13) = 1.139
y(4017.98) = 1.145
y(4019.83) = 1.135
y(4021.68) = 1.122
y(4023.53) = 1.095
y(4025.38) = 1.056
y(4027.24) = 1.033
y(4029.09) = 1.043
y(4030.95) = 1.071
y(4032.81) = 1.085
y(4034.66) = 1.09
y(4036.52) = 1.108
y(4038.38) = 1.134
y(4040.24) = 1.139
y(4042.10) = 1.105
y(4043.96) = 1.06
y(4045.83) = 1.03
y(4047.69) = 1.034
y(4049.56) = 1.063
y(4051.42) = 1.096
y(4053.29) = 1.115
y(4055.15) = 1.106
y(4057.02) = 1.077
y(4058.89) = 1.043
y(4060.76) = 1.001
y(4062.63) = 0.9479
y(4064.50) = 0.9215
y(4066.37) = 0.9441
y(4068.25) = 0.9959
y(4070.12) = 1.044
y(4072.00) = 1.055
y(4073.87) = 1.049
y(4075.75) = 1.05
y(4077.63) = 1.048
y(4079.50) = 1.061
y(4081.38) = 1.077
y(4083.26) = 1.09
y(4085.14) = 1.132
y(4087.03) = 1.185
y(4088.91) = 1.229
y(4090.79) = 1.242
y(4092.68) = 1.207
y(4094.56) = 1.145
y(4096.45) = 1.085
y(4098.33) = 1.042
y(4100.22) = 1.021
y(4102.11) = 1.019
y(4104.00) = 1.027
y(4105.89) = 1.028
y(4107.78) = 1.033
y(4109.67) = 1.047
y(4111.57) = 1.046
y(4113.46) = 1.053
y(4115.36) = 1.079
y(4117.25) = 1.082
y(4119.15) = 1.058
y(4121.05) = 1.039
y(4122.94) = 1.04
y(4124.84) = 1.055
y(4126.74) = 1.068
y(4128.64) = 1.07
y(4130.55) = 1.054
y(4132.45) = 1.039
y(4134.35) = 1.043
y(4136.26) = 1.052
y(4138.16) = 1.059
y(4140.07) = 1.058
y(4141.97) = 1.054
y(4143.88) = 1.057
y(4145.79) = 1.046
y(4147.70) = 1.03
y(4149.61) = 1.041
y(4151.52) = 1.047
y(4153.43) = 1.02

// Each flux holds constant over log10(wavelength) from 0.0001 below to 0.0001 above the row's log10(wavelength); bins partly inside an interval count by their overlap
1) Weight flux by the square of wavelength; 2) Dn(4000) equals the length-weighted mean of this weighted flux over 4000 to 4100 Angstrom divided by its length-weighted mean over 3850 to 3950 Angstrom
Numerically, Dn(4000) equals 2.11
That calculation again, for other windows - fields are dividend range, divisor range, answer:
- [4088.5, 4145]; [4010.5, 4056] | 1.02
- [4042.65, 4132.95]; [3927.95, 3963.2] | 2.01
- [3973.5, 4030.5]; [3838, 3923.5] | 1.90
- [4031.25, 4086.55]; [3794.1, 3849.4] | 2.33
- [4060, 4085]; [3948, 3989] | 1.55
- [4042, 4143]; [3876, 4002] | 1.74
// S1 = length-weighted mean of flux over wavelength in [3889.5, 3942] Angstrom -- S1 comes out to 0.57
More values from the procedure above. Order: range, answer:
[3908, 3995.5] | 0.652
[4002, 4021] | 1.09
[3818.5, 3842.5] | 0.432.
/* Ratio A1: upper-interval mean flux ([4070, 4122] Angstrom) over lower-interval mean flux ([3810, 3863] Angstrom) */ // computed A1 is 2.2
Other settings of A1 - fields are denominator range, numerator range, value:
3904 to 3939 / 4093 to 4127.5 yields 1.91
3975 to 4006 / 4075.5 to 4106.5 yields 1.14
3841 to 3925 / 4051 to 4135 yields 1.88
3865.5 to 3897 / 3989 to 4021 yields 2.04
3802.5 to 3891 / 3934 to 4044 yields 1.72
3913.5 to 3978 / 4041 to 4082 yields 1.87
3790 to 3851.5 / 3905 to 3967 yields 1.14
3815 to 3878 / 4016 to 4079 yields 2.25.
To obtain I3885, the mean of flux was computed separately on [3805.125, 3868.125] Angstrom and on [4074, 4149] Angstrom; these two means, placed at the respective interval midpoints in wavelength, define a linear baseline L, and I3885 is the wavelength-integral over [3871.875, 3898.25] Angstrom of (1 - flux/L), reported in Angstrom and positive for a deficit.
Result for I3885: 2.6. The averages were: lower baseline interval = 0.497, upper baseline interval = 1.07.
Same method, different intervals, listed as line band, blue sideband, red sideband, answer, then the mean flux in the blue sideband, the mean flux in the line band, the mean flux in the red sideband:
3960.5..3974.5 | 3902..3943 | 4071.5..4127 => 4.99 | 0.553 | 0.442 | 1.08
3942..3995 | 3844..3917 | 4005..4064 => 8.47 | 0.568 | 0.725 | 1.08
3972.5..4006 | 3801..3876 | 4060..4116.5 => -3.78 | 0.501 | 0.938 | 1.06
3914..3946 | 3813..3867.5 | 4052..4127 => 8.53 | 0.477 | 0.502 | 1.06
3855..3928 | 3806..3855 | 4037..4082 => 7.65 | 0.494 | 0.576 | 1.05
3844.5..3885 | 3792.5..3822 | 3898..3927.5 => 8.08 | 0.575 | 0.498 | 0.663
